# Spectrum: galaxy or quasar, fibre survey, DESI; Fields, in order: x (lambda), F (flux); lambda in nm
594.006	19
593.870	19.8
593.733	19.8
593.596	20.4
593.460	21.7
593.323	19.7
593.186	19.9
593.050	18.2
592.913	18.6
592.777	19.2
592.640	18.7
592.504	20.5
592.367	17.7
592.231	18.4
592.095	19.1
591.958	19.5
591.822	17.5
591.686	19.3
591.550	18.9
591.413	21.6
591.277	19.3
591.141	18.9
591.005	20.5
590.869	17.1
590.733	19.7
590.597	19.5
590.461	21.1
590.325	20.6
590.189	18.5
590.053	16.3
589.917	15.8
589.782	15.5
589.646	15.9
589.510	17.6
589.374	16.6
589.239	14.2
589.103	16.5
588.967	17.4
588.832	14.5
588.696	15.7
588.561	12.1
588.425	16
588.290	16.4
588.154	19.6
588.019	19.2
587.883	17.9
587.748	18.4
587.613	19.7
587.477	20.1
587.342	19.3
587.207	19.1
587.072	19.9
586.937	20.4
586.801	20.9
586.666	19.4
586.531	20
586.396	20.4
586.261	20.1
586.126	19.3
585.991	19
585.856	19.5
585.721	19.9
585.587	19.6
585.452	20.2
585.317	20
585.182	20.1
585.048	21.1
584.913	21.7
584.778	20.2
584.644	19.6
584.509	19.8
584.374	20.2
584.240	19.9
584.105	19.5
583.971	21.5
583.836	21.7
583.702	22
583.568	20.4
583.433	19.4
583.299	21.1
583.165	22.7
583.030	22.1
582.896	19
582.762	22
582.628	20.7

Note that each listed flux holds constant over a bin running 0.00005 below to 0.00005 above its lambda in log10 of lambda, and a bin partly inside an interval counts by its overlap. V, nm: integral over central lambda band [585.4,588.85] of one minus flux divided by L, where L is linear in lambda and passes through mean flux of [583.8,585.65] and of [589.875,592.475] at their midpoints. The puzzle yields 0.19 nm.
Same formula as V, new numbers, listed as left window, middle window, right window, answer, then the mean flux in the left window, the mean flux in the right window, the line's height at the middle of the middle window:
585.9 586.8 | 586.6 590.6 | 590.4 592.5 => 0.36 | 19.8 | 19.2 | 19.5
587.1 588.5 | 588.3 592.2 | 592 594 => 0.27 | 18.6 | 19.4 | 19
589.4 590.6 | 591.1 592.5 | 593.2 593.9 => -0.01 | 17.7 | 20.3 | 19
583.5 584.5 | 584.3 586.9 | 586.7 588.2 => 0.01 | 20.7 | 19.5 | 20.1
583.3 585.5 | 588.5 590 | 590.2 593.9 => 0.32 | 20.5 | 19.4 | 19.8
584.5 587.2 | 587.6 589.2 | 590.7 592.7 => 0.23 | 20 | 19.1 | 19.6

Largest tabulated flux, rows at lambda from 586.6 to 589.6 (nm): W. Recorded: 20.9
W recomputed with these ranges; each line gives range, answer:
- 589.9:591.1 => 21.1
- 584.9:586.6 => 21.7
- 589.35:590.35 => 20.6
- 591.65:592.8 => 20.5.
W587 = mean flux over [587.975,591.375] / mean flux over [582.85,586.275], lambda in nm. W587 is 0.9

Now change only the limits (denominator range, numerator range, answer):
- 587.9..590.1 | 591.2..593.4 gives 1.18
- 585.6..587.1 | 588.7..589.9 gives 0.80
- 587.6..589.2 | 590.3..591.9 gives 1.16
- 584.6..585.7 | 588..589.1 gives 0.80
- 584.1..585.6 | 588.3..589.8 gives 0.78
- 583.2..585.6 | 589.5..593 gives 0.91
